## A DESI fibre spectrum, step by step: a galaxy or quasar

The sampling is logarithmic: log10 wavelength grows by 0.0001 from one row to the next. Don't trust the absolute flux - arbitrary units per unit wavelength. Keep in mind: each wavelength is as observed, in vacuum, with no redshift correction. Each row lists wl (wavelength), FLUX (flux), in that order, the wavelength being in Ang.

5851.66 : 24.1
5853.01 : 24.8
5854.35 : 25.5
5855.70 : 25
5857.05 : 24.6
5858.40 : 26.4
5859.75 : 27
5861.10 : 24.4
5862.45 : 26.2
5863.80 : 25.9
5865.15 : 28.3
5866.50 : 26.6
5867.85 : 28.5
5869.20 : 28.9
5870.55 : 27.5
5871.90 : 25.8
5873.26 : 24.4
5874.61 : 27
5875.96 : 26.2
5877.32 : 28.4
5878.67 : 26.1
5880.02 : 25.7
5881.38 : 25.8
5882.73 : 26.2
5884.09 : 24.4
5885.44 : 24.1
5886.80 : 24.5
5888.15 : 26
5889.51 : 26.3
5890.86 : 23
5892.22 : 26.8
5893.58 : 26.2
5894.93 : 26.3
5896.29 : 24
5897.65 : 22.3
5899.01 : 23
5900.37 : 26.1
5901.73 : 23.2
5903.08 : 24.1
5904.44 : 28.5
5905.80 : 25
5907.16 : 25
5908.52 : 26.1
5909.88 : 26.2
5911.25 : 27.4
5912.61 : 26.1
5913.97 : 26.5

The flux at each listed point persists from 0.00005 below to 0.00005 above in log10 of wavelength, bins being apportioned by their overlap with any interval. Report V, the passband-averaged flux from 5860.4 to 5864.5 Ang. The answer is 25.5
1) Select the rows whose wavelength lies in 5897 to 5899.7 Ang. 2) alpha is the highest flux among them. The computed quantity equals 23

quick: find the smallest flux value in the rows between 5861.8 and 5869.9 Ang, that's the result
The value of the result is 25.9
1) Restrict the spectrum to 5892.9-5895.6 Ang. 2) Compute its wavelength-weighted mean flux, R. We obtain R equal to 26.3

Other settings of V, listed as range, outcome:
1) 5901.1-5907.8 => 25.2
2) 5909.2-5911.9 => 26.7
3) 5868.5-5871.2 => 28.2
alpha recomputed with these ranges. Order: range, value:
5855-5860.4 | 27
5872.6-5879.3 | 28.4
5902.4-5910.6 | 28.5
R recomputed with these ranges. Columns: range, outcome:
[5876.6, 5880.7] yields 26.7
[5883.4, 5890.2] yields 25.1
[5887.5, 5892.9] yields 25.5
